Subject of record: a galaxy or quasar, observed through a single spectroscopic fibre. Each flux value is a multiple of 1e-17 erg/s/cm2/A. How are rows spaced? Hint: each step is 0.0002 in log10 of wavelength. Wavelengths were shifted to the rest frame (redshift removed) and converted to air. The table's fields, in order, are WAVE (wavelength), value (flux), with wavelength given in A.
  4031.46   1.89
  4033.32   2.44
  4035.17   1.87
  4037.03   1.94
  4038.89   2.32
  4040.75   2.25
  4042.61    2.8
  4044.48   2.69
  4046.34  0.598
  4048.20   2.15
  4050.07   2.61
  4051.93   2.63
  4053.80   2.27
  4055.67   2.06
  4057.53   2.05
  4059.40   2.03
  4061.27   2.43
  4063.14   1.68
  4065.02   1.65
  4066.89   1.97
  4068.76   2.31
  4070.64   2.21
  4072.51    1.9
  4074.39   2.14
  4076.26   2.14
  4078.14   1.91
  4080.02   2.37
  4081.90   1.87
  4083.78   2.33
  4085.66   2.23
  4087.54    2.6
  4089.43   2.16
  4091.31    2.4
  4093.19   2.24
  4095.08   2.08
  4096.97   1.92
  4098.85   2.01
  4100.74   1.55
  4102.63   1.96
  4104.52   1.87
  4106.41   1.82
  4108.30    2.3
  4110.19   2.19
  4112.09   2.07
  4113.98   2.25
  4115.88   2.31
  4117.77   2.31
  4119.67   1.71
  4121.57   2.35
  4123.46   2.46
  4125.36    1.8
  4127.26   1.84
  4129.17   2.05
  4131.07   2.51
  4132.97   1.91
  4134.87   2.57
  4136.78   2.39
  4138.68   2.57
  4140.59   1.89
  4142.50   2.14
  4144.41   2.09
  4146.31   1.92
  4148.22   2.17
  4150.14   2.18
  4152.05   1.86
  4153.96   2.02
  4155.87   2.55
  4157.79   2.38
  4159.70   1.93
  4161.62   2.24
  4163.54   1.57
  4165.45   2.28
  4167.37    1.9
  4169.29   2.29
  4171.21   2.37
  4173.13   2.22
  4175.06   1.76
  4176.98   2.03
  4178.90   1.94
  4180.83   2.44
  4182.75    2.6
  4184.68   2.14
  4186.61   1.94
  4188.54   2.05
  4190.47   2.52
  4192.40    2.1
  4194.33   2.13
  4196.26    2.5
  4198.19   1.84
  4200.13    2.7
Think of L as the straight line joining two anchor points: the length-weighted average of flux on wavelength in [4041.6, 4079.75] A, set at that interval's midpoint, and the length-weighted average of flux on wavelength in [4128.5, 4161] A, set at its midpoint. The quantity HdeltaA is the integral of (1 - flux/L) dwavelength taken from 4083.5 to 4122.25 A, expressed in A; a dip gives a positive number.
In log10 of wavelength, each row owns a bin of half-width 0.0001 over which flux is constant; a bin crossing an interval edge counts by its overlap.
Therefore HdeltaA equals 0.5 A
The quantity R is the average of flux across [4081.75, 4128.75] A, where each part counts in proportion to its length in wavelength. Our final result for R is 2.11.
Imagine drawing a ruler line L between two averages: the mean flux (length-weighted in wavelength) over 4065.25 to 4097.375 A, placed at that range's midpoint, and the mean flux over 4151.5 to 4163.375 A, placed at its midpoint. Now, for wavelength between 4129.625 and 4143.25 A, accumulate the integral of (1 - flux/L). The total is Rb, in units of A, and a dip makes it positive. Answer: -0.9 A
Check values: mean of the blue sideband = 2.16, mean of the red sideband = 2.13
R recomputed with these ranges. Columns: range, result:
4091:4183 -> 2.12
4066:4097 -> 2.17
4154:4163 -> 2.22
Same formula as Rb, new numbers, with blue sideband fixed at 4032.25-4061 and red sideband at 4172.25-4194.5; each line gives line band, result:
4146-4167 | 0.6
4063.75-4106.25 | 2.0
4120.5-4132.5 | 0.1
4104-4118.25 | 0.2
